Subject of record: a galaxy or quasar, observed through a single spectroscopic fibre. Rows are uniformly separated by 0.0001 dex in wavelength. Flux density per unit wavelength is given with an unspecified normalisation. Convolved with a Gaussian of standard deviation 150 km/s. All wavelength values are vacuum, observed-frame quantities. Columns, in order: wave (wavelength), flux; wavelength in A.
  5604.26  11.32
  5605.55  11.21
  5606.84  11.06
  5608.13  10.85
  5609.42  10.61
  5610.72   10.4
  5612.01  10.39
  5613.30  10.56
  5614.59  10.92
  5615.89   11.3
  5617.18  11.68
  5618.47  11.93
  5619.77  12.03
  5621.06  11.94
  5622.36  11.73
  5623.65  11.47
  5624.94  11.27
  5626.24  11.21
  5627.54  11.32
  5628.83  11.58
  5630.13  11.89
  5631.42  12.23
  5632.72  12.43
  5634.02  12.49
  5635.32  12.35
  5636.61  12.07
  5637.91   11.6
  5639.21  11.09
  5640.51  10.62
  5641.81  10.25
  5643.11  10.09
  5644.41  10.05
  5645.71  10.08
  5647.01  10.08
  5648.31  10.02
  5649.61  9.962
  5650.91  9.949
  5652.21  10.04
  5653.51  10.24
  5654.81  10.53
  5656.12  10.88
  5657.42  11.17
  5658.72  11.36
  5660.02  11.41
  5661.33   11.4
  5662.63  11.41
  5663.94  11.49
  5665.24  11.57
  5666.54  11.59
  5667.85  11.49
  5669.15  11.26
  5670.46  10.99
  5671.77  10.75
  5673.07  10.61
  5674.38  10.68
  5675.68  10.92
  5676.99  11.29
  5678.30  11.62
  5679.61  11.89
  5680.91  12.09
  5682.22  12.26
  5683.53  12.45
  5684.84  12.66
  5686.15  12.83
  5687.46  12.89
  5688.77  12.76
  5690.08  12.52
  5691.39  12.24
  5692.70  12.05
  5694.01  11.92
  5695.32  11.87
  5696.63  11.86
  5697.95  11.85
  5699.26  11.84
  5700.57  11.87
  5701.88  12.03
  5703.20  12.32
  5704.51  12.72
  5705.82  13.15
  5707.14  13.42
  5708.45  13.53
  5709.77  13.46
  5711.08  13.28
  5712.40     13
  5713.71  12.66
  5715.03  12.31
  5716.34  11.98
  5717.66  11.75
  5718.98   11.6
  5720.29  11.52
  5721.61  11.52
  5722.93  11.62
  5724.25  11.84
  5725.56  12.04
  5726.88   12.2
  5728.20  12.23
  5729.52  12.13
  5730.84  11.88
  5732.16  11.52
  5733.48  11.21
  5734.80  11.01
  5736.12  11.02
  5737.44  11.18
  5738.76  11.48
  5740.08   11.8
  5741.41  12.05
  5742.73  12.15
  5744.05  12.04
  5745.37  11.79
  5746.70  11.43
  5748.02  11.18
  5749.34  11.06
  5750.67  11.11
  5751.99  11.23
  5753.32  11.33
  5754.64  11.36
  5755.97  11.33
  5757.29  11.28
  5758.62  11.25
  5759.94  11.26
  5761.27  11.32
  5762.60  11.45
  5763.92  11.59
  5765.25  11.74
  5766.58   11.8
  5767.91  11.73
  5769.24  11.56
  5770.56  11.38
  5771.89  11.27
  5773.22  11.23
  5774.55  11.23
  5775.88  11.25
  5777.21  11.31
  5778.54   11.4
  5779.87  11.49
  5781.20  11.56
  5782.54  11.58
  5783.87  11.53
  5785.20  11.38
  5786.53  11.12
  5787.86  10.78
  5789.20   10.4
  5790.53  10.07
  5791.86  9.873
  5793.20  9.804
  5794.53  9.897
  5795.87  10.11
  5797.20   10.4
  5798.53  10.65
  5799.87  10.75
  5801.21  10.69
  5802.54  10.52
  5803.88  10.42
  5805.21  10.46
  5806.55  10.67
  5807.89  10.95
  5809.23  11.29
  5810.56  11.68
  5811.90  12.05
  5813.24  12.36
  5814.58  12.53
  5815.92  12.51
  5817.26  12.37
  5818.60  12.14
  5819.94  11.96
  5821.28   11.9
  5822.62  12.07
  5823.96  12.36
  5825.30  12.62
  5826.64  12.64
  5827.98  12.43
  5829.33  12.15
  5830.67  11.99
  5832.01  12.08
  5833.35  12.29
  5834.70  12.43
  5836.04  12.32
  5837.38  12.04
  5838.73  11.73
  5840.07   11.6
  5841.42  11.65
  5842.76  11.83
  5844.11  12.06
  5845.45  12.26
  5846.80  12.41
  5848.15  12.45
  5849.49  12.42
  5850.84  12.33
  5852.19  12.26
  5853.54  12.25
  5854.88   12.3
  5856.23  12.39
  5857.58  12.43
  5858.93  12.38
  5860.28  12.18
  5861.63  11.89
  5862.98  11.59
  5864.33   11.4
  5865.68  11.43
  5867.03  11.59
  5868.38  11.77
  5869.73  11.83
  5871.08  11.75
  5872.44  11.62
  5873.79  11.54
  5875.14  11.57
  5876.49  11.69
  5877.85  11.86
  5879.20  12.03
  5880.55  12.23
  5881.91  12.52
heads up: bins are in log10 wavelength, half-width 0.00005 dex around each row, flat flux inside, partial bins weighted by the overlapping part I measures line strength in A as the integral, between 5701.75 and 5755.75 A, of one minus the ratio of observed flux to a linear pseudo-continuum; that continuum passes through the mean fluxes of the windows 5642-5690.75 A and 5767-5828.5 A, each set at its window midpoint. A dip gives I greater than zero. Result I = -3.3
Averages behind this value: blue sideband 11.2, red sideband 11.3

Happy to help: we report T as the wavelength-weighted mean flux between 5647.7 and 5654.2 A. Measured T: 10.1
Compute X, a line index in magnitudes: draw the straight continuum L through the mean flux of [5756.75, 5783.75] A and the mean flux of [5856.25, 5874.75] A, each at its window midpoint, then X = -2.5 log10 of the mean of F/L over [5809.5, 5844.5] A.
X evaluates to -0.04 mag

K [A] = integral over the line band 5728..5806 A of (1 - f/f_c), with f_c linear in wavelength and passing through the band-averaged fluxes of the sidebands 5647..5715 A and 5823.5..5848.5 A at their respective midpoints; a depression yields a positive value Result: 5.1 A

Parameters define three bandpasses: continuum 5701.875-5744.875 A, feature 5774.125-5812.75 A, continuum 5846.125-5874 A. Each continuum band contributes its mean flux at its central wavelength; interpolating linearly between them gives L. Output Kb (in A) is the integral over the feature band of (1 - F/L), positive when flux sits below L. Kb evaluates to 3.8 A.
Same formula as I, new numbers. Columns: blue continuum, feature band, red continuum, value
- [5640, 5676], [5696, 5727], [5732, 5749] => -2.9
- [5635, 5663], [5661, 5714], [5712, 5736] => -3.5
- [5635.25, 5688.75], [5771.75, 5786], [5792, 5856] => 0.2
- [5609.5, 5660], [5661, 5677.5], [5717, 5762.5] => 0.1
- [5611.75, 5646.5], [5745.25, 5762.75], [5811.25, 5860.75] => 0.9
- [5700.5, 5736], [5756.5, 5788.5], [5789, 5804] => -1.5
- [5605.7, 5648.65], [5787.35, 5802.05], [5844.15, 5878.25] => 1.8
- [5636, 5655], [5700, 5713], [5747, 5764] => -2.4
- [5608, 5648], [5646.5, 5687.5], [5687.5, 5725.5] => 1.9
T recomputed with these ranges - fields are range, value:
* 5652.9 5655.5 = 10.4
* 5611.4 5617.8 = 11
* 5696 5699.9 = 11.8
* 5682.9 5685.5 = 12.5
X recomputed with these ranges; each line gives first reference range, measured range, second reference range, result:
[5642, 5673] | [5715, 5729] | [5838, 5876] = -0.07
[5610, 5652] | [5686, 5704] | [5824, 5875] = -0.07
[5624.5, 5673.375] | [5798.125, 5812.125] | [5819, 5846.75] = 0.10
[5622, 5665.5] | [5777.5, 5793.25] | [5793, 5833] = 0.05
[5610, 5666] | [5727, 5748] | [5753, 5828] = -0.04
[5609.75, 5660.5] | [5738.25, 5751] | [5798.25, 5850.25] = -0.01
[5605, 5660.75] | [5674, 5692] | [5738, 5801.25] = -0.09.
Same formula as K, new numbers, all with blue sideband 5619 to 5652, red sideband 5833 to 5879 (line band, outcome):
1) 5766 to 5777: 0.2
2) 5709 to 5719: -1.0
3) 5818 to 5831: -0.4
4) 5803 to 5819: 0.3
